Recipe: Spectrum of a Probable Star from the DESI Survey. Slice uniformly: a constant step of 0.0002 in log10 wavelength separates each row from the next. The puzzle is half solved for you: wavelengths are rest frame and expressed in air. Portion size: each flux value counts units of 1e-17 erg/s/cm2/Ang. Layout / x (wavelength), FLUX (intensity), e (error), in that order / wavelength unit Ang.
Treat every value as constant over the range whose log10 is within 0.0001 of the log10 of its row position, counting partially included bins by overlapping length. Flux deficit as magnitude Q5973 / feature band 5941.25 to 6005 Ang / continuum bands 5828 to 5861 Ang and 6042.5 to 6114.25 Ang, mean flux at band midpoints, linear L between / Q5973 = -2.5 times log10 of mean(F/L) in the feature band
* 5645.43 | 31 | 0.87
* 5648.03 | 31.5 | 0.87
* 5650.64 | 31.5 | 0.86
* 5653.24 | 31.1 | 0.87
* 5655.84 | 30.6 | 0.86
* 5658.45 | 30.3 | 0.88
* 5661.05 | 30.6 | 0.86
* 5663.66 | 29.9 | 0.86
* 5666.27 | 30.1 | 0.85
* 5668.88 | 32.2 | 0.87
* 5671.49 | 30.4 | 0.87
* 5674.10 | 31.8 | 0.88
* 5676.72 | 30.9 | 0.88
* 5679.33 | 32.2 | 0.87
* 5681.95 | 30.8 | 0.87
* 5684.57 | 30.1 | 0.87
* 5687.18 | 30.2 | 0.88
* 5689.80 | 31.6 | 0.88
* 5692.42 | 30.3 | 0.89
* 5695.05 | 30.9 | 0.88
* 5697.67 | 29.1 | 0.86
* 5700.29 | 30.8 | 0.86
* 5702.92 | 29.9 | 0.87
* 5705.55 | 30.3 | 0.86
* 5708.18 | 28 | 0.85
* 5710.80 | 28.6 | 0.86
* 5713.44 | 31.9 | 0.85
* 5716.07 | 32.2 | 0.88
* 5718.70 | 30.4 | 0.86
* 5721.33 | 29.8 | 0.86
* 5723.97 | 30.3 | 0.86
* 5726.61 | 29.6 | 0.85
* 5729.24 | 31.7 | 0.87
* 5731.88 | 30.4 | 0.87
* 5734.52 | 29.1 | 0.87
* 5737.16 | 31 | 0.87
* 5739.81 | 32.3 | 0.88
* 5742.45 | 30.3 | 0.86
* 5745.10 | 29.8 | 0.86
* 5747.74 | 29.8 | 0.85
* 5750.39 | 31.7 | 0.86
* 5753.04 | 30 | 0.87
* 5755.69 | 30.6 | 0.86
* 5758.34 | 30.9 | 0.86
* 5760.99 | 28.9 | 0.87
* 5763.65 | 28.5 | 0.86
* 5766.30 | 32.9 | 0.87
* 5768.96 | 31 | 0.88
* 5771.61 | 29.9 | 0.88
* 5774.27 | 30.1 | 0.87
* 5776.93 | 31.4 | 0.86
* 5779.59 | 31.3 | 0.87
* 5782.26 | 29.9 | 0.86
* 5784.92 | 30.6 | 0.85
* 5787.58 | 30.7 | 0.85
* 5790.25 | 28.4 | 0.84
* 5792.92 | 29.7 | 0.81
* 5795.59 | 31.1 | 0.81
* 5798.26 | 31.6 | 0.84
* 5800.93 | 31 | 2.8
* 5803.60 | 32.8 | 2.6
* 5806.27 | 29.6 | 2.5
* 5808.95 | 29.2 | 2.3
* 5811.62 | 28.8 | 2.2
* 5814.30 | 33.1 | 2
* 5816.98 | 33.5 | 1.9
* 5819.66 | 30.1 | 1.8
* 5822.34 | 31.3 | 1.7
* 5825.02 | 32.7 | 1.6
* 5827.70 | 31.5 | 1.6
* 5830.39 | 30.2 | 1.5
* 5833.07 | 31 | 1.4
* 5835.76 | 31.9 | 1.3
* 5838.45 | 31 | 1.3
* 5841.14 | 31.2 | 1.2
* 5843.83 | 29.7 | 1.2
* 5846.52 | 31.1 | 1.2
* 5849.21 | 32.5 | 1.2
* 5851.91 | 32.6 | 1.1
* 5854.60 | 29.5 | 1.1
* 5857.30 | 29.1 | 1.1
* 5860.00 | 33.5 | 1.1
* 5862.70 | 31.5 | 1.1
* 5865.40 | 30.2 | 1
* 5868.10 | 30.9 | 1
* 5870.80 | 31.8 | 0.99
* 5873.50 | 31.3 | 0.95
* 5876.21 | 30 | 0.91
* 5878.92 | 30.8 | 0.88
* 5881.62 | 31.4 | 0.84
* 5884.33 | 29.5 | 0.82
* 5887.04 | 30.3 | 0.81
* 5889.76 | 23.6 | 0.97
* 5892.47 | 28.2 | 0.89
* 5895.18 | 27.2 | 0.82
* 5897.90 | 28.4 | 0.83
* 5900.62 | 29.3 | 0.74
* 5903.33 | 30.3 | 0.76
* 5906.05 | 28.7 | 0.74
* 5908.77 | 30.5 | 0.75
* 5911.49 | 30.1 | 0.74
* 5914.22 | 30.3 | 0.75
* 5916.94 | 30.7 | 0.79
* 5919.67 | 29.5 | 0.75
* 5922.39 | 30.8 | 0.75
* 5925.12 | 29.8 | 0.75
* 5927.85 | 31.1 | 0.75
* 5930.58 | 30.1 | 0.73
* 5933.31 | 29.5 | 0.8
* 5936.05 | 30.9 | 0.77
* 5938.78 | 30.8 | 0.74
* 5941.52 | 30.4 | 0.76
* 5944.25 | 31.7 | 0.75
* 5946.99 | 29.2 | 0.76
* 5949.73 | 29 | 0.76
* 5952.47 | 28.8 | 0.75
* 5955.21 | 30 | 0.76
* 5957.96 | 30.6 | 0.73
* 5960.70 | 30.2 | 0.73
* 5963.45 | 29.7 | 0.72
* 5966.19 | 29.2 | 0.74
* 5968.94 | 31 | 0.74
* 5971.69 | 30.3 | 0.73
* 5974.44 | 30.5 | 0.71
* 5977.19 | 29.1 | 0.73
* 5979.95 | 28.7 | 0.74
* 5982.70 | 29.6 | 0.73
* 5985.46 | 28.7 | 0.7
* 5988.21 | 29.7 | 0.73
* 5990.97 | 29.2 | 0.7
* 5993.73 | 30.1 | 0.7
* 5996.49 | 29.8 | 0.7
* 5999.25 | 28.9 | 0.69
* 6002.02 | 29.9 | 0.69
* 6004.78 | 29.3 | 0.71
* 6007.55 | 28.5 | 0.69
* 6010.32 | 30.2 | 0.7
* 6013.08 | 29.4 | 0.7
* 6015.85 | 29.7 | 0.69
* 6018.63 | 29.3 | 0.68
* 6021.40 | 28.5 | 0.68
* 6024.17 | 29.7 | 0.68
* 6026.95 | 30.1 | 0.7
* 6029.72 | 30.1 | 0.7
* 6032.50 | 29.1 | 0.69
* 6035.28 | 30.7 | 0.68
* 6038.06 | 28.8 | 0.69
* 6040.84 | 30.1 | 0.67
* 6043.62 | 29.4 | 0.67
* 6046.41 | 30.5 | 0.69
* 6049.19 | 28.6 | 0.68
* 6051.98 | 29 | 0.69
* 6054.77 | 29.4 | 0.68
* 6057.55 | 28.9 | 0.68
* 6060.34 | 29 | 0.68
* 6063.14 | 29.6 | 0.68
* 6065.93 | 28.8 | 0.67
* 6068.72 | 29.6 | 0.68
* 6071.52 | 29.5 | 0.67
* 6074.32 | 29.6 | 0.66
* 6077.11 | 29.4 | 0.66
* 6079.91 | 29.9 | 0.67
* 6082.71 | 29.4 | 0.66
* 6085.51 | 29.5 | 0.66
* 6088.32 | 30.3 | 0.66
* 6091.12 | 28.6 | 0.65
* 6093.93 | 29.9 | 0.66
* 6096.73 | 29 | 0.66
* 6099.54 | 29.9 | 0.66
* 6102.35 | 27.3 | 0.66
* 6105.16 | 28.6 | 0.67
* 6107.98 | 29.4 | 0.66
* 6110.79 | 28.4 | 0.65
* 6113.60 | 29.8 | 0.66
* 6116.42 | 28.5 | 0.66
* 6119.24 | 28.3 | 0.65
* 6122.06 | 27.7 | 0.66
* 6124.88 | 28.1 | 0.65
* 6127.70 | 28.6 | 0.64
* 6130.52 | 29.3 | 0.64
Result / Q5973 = 0.013 mag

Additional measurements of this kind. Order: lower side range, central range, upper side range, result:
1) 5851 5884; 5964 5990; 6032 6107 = 0.02 mag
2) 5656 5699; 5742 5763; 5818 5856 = 0.03 mag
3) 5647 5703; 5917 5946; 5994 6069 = -0.02 mag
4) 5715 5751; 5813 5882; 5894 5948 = -0.04 mag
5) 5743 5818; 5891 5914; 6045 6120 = 0.03 mag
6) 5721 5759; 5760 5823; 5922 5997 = -0.01 mag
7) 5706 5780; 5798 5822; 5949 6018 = -0.03 mag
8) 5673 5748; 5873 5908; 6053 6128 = 0.03 mag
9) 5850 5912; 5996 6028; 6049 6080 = 0.00 mag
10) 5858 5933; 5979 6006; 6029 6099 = 0.01 mag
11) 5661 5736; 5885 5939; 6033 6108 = 0.01 mag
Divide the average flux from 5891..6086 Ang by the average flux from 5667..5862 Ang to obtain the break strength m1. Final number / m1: 0.96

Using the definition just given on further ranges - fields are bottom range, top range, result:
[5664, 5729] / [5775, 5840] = 1.01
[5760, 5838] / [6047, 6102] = 0.95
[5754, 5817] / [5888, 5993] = 0.97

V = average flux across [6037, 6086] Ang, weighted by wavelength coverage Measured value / 29.4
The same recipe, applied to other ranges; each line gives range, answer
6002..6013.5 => 29.4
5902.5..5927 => 30.1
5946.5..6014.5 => 29.6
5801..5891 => 30.8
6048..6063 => 29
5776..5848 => 30.9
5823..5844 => 31.2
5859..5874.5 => 31.5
